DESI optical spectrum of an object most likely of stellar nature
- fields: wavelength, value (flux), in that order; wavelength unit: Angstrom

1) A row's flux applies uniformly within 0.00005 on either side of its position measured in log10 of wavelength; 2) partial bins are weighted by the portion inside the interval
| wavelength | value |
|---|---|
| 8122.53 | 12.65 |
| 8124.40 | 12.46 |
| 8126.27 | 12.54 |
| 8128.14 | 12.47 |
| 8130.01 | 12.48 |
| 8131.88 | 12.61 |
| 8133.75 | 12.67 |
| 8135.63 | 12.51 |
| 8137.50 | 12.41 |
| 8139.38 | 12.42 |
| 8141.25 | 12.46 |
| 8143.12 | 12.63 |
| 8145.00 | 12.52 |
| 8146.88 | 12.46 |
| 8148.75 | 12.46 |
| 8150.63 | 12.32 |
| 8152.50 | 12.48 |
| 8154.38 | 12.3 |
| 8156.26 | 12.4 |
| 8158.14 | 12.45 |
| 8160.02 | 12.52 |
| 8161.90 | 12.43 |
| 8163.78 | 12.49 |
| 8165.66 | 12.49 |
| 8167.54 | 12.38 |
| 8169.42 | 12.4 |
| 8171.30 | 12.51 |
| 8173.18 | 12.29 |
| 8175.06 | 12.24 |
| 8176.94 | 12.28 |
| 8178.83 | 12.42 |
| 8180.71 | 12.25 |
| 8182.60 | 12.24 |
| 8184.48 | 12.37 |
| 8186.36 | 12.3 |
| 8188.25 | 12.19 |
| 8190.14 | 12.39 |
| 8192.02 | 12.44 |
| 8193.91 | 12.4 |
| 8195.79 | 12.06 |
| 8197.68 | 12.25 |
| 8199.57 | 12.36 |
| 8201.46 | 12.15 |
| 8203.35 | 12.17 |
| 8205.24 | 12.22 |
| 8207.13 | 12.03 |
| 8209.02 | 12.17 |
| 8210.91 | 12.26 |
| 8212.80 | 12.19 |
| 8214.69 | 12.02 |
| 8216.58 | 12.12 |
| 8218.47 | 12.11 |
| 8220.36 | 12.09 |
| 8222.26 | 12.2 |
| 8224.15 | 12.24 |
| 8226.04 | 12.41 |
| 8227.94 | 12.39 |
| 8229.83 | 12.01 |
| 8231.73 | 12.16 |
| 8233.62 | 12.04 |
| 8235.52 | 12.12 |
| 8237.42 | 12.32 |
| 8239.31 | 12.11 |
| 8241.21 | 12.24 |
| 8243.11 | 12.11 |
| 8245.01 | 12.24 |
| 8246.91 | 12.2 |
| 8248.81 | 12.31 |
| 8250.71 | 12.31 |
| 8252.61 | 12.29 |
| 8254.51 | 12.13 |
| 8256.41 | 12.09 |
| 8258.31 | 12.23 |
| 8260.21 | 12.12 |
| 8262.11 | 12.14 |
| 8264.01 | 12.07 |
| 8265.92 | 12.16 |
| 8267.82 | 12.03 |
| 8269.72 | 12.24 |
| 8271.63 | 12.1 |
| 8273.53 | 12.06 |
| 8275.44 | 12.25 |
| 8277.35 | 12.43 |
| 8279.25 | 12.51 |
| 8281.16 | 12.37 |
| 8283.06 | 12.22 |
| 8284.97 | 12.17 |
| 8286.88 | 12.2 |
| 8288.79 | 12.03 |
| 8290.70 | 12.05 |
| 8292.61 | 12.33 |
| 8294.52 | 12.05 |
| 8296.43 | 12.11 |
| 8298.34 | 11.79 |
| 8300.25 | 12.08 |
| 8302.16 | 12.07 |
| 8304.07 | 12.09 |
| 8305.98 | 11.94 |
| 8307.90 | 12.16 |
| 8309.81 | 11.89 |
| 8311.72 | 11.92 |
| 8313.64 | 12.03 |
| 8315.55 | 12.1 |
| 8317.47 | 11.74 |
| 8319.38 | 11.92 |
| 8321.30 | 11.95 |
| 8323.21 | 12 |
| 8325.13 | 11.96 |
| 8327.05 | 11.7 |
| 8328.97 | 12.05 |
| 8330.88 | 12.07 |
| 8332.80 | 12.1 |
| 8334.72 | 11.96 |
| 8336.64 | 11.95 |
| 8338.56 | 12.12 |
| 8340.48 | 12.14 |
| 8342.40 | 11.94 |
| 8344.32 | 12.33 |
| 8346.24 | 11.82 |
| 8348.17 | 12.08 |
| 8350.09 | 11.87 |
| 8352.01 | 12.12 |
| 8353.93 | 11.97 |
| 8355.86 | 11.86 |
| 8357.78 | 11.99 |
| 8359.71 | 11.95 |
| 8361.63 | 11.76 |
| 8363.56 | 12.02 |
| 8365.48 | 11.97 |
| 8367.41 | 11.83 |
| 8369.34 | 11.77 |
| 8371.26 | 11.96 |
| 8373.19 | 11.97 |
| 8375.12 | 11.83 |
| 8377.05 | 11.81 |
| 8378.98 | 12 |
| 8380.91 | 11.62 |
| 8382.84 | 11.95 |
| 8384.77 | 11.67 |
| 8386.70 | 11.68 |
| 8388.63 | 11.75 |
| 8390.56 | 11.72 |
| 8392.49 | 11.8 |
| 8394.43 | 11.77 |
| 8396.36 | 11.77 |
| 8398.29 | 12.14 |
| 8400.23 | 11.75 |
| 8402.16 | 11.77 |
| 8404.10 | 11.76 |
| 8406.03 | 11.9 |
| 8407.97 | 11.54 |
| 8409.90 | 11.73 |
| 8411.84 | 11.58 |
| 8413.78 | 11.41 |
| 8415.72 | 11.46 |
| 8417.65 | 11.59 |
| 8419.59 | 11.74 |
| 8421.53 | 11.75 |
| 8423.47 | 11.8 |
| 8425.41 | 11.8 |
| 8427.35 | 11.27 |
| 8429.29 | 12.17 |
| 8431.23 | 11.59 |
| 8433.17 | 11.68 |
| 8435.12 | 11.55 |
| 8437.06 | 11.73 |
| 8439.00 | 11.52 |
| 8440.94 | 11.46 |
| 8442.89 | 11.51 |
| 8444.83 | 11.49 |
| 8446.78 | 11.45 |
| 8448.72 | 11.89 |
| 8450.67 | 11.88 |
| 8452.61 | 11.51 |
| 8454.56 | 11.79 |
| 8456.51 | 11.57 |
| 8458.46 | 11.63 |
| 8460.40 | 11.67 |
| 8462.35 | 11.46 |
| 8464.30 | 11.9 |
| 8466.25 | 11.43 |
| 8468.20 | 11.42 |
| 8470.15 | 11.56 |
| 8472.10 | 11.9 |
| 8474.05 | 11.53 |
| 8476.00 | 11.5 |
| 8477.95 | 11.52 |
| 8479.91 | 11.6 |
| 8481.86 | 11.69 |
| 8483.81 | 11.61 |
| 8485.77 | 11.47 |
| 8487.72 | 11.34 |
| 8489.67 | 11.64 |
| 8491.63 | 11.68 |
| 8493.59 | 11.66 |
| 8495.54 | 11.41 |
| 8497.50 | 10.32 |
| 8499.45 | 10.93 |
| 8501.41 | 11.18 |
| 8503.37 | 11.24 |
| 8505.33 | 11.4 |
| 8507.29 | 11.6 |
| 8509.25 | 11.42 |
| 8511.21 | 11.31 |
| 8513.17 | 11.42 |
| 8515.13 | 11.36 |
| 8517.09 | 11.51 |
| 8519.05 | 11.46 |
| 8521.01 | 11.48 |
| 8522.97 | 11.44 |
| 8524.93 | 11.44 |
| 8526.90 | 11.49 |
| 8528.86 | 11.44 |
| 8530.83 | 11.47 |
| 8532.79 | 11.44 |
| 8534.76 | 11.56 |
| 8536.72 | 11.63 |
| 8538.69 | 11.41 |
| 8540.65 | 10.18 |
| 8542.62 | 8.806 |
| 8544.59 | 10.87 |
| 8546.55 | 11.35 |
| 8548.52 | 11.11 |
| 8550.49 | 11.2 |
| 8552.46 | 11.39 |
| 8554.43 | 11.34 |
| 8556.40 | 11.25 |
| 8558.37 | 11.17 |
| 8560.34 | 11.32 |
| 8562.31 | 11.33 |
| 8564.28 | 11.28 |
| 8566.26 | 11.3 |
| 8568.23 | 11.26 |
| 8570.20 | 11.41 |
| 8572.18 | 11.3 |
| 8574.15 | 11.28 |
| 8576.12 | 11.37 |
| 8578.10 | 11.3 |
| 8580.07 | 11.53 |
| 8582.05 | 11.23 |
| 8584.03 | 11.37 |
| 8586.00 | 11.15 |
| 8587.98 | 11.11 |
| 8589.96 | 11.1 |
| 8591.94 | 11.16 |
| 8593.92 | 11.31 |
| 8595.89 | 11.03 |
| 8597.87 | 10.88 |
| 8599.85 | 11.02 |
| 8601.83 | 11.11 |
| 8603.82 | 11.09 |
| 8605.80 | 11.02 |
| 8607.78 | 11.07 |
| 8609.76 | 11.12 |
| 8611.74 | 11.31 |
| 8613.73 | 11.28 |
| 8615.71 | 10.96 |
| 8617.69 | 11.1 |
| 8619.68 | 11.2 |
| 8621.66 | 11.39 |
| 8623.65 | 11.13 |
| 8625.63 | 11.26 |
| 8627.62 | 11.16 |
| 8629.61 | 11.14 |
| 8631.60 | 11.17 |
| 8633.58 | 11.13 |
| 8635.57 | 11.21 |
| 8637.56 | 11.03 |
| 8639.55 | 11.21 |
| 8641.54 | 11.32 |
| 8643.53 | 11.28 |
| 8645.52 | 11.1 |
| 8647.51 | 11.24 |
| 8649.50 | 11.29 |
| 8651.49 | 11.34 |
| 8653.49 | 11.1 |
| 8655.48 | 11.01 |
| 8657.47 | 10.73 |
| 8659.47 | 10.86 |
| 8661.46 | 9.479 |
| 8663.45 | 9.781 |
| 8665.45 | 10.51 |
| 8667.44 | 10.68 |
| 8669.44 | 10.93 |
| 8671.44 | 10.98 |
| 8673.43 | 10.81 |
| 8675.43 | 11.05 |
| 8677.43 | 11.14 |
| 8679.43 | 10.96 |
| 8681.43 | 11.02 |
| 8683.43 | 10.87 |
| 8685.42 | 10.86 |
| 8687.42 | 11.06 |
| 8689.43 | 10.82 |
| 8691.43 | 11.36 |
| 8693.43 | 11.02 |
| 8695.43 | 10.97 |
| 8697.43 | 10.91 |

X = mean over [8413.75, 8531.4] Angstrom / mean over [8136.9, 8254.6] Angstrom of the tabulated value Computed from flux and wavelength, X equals 0.9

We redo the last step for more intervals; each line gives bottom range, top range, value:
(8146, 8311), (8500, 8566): 0.92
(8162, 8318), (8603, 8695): 0.90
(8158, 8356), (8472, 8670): 0.92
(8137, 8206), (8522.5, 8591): 0.91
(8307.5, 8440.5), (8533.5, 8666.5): 0.94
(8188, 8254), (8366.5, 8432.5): 0.96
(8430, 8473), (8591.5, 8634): 0.96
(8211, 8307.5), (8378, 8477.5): 0.96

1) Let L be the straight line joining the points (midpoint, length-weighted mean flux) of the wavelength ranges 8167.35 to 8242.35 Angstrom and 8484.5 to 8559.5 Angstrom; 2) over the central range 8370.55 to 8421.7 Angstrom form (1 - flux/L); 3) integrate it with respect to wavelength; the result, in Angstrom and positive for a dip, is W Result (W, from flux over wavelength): -0.5 Angstrom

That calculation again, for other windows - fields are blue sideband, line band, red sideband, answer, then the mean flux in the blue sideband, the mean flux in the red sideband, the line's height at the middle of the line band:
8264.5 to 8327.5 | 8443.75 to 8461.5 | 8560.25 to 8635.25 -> -0.04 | 12.1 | 11.2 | 11.6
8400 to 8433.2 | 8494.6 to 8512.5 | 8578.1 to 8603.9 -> 0.35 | 11.7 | 11.2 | 11.4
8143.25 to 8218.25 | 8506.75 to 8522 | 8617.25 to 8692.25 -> -0.08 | 12.3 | 11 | 11.4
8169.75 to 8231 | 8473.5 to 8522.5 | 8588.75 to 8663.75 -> 0.05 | 12.2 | 11.1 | 11.4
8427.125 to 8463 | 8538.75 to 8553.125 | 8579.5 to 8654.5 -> 0.80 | 11.6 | 11.2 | 11.4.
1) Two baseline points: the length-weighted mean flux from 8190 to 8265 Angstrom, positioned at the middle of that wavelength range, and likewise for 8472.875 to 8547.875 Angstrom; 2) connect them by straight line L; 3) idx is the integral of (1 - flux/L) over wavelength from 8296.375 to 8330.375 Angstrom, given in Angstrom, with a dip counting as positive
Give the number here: -0.1 Angstrom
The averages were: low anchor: 12.2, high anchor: 11.3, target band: 12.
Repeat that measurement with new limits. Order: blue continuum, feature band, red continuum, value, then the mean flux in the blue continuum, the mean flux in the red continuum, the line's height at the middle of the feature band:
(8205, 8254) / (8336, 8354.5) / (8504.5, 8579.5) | -0.3 Angstrom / 12.2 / 11.3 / 11.8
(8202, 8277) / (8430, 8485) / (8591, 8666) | -0.3 Angstrom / 12.2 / 11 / 11.5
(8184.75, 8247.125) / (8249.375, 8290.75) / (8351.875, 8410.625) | -0.4 Angstrom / 12.2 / 11.8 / 12.1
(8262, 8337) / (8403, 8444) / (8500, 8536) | 0.2 Angstrom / 12.1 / 11.4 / 11.7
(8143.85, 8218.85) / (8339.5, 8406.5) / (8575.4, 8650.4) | -0.4 Angstrom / 12.3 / 11.2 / 11.8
